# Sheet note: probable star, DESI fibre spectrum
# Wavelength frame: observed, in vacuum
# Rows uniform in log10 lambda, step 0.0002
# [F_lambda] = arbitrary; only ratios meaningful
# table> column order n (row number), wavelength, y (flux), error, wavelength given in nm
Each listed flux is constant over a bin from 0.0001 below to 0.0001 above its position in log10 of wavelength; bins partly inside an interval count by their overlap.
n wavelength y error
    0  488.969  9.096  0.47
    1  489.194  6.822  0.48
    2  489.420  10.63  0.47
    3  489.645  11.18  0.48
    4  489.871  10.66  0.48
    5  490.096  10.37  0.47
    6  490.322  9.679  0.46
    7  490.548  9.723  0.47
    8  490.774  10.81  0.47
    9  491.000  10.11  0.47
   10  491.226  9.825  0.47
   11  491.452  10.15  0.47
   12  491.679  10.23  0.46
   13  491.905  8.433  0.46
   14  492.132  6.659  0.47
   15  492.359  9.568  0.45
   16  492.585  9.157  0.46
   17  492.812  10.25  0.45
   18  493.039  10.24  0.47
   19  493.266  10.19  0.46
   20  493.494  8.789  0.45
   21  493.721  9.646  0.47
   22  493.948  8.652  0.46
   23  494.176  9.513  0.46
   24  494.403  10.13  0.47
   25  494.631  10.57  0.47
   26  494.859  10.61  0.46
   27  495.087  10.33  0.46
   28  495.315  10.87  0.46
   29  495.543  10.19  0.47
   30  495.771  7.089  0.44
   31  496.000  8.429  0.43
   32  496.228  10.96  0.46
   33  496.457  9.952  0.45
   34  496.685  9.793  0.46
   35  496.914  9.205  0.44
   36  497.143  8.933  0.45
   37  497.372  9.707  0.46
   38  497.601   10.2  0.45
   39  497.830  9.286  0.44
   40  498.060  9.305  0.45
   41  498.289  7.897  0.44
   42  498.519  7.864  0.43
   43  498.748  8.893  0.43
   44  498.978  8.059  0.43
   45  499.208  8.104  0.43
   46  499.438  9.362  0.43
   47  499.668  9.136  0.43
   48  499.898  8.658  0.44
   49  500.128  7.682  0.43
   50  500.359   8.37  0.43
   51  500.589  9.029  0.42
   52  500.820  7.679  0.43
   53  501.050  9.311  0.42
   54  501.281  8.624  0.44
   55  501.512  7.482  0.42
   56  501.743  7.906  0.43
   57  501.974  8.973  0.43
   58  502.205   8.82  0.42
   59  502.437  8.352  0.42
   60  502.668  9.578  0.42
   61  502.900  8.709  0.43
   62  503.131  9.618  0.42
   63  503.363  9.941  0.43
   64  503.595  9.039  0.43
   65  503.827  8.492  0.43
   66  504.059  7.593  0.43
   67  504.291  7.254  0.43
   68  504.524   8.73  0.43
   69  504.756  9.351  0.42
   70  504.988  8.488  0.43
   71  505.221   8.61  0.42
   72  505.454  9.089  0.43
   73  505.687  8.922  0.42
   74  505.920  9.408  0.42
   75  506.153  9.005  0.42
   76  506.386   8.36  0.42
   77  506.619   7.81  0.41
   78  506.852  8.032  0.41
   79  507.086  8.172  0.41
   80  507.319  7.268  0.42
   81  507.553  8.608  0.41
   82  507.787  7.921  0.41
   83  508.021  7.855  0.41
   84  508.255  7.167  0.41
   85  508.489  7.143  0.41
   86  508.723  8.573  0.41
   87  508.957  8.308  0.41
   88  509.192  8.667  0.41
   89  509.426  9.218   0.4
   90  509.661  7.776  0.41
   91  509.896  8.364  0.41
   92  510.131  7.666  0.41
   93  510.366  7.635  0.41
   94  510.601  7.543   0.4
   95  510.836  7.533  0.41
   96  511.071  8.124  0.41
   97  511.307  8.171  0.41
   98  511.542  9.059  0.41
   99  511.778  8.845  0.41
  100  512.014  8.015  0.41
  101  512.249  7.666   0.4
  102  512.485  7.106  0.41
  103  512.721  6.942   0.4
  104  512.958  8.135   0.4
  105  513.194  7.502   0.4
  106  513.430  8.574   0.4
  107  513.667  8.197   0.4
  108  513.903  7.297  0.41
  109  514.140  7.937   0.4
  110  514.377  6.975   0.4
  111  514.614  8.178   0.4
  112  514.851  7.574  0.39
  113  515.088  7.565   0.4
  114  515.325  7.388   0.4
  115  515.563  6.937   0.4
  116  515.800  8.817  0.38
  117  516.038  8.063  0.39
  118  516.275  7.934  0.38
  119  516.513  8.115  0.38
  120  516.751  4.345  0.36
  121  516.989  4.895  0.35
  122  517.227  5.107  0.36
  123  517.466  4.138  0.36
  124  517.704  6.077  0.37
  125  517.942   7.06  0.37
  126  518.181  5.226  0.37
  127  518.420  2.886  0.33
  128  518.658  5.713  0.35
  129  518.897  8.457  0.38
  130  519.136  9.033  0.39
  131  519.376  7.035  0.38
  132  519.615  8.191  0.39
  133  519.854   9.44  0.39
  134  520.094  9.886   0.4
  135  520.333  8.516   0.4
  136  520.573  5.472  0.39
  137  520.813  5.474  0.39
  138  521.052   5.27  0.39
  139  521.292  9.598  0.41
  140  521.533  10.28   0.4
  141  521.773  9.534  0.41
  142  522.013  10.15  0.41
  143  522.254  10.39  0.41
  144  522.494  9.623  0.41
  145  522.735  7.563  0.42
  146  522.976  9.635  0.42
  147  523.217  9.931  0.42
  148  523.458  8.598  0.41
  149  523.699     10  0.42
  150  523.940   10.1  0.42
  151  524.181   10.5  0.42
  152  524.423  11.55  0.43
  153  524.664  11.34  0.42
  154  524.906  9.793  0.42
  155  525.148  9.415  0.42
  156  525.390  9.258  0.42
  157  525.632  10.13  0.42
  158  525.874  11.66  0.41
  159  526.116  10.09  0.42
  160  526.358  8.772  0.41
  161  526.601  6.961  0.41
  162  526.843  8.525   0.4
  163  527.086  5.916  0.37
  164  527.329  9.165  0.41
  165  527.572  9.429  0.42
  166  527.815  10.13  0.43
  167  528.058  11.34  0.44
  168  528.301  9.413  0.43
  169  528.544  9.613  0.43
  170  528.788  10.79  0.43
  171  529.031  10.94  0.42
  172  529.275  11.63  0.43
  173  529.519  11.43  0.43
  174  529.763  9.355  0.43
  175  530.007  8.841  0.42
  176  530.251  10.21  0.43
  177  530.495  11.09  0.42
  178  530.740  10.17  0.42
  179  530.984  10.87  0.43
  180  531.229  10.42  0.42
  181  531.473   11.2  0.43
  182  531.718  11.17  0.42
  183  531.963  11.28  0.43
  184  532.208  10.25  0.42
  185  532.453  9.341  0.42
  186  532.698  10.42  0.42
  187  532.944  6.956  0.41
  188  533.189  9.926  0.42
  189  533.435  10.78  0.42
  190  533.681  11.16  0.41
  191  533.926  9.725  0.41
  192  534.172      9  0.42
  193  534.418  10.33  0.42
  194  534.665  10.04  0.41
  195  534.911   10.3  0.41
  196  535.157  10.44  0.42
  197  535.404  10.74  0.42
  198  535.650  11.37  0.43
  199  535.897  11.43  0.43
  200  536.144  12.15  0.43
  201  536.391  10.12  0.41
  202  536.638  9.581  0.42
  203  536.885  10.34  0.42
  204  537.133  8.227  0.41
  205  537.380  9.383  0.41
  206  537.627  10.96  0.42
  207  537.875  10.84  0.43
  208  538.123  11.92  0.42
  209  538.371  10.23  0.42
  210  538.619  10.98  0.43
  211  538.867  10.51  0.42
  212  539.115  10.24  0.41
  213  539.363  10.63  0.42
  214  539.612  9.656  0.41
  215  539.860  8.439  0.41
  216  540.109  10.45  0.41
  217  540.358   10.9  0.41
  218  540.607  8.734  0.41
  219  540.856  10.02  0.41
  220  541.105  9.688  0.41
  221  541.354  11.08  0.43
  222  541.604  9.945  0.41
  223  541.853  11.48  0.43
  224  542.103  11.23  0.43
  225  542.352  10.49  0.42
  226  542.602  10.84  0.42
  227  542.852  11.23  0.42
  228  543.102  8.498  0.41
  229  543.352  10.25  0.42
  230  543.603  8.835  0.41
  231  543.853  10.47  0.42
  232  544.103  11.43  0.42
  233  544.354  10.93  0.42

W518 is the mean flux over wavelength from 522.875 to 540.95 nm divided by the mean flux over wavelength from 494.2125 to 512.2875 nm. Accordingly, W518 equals 1.2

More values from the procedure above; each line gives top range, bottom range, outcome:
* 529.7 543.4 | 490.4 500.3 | 1.10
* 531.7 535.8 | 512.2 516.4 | 1.32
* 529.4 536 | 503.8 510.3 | 1.25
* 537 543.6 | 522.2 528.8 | 1.07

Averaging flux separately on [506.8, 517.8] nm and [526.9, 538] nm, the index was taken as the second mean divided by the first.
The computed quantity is 1.34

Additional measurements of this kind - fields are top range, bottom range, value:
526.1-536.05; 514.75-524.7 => 1.27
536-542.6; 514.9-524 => 1.34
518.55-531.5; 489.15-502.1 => 1.01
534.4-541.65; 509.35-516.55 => 1.31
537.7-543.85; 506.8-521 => 1.38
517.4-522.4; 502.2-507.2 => 0.87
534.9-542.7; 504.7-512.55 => 1.27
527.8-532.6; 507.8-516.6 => 1.33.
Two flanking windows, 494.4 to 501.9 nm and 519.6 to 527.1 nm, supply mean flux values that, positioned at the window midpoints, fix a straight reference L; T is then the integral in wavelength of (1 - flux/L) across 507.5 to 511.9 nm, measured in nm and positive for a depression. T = 0.485 nm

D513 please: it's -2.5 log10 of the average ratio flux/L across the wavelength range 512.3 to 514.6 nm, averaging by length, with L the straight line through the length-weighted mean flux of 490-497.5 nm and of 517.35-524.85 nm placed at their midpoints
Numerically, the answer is 0.14 mag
